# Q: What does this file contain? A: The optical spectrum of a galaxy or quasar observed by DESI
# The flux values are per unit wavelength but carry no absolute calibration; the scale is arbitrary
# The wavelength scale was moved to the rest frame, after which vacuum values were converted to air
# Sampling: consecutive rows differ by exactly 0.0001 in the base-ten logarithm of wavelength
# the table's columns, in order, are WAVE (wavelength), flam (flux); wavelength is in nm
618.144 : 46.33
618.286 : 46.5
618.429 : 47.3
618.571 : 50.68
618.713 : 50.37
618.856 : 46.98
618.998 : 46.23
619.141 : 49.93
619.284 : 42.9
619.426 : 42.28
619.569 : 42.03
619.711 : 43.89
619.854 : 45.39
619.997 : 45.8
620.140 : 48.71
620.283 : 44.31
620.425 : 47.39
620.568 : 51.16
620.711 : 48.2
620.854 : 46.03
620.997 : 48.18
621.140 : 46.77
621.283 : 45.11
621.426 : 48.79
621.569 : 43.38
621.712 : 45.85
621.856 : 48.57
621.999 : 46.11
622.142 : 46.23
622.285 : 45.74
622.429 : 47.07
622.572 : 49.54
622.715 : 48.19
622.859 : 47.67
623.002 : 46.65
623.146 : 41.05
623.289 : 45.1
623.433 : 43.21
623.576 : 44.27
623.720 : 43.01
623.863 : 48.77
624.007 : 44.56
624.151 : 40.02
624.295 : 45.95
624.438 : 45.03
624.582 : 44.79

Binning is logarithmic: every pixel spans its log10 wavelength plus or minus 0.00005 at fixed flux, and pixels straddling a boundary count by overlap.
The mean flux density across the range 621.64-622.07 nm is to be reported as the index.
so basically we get 46.8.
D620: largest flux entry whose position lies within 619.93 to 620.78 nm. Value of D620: 51.16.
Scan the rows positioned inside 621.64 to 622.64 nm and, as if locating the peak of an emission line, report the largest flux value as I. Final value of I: 49.54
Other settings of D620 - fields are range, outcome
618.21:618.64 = 50.68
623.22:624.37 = 48.77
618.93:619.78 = 49.93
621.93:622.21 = 46.23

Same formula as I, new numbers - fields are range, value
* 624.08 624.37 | 45.95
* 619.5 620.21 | 48.71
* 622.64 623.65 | 48.19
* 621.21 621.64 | 48.79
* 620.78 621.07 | 48.18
